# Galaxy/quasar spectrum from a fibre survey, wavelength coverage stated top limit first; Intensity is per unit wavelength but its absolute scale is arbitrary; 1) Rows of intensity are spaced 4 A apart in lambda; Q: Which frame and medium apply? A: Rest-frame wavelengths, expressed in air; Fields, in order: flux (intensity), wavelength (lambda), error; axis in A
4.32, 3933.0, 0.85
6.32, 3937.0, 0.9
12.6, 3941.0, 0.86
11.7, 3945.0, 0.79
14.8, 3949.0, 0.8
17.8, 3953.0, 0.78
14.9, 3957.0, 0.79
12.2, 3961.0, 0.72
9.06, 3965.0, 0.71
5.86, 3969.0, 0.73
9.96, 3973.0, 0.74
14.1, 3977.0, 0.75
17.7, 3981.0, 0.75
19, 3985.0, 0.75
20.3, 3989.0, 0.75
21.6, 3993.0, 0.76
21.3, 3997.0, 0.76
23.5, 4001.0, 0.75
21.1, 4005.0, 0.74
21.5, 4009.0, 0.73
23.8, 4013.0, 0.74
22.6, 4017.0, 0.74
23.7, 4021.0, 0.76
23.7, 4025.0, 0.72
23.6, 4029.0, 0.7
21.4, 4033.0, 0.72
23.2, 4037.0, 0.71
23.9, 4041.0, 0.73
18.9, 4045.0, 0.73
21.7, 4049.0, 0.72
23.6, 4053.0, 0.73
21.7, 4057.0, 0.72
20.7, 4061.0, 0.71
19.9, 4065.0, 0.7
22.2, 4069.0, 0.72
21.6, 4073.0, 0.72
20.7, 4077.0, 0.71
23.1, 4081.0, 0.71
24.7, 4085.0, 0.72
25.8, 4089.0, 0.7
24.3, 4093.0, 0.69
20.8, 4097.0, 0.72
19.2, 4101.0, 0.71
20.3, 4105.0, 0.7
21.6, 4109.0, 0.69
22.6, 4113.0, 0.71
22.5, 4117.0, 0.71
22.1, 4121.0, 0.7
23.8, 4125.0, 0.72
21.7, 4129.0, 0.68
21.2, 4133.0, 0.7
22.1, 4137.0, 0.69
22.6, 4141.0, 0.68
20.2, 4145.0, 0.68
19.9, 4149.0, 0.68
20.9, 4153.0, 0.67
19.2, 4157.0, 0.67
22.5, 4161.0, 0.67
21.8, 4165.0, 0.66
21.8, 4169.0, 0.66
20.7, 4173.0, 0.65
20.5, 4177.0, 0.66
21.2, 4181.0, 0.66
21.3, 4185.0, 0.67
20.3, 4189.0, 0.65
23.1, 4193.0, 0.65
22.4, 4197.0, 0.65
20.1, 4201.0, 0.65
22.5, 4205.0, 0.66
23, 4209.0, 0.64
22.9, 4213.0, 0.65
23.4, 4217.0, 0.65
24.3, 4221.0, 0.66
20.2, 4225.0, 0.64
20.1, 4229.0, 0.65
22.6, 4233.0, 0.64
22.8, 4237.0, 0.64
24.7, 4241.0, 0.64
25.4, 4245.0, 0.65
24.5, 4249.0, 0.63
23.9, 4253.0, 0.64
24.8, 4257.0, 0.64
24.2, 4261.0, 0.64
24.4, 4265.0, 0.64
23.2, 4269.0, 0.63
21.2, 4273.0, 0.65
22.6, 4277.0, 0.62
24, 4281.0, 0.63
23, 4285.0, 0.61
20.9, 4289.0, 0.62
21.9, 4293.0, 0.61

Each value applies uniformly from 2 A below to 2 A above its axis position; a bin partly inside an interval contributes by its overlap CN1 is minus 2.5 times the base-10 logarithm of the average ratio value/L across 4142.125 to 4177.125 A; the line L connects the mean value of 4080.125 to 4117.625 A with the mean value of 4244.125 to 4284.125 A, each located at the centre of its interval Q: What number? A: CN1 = 0.10 mag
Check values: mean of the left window 22.5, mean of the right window 23.8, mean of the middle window 20.9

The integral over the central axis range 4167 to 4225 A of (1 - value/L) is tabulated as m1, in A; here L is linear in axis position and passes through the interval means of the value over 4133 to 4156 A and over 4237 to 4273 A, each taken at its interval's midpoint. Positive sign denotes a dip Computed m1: 1.5 A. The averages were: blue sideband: 21.1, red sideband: 24.1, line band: 21.9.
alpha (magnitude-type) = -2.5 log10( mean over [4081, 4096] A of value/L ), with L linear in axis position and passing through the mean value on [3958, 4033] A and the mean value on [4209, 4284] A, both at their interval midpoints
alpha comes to -0.20 mag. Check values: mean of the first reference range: 18.6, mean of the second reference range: 23.3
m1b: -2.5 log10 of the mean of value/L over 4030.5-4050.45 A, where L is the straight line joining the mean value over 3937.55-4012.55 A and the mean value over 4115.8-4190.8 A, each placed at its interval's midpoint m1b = -0.21 mag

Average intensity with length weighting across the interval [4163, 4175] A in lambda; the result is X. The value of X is 21.4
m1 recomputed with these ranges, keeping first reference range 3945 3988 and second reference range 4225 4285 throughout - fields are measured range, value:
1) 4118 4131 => -2.5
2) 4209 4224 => -0.8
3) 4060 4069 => -2.0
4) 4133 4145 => -1.5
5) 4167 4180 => -0.3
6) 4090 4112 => -4.1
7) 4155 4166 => -0.5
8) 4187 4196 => -0.2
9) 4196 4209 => -0.1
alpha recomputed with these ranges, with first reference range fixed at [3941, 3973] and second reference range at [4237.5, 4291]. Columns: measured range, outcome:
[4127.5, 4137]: -0.16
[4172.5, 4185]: -0.03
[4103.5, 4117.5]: -0.21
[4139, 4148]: -0.11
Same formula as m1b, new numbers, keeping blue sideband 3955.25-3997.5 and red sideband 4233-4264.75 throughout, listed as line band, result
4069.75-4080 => -0.176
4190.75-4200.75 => 0.009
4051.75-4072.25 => -0.207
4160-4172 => -0.025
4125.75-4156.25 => -0.039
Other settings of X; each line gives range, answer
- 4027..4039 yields 22.7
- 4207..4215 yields 22.9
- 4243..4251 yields 24.9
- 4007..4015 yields 22.6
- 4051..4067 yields 21.5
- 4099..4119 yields 21.2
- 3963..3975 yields 8.29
